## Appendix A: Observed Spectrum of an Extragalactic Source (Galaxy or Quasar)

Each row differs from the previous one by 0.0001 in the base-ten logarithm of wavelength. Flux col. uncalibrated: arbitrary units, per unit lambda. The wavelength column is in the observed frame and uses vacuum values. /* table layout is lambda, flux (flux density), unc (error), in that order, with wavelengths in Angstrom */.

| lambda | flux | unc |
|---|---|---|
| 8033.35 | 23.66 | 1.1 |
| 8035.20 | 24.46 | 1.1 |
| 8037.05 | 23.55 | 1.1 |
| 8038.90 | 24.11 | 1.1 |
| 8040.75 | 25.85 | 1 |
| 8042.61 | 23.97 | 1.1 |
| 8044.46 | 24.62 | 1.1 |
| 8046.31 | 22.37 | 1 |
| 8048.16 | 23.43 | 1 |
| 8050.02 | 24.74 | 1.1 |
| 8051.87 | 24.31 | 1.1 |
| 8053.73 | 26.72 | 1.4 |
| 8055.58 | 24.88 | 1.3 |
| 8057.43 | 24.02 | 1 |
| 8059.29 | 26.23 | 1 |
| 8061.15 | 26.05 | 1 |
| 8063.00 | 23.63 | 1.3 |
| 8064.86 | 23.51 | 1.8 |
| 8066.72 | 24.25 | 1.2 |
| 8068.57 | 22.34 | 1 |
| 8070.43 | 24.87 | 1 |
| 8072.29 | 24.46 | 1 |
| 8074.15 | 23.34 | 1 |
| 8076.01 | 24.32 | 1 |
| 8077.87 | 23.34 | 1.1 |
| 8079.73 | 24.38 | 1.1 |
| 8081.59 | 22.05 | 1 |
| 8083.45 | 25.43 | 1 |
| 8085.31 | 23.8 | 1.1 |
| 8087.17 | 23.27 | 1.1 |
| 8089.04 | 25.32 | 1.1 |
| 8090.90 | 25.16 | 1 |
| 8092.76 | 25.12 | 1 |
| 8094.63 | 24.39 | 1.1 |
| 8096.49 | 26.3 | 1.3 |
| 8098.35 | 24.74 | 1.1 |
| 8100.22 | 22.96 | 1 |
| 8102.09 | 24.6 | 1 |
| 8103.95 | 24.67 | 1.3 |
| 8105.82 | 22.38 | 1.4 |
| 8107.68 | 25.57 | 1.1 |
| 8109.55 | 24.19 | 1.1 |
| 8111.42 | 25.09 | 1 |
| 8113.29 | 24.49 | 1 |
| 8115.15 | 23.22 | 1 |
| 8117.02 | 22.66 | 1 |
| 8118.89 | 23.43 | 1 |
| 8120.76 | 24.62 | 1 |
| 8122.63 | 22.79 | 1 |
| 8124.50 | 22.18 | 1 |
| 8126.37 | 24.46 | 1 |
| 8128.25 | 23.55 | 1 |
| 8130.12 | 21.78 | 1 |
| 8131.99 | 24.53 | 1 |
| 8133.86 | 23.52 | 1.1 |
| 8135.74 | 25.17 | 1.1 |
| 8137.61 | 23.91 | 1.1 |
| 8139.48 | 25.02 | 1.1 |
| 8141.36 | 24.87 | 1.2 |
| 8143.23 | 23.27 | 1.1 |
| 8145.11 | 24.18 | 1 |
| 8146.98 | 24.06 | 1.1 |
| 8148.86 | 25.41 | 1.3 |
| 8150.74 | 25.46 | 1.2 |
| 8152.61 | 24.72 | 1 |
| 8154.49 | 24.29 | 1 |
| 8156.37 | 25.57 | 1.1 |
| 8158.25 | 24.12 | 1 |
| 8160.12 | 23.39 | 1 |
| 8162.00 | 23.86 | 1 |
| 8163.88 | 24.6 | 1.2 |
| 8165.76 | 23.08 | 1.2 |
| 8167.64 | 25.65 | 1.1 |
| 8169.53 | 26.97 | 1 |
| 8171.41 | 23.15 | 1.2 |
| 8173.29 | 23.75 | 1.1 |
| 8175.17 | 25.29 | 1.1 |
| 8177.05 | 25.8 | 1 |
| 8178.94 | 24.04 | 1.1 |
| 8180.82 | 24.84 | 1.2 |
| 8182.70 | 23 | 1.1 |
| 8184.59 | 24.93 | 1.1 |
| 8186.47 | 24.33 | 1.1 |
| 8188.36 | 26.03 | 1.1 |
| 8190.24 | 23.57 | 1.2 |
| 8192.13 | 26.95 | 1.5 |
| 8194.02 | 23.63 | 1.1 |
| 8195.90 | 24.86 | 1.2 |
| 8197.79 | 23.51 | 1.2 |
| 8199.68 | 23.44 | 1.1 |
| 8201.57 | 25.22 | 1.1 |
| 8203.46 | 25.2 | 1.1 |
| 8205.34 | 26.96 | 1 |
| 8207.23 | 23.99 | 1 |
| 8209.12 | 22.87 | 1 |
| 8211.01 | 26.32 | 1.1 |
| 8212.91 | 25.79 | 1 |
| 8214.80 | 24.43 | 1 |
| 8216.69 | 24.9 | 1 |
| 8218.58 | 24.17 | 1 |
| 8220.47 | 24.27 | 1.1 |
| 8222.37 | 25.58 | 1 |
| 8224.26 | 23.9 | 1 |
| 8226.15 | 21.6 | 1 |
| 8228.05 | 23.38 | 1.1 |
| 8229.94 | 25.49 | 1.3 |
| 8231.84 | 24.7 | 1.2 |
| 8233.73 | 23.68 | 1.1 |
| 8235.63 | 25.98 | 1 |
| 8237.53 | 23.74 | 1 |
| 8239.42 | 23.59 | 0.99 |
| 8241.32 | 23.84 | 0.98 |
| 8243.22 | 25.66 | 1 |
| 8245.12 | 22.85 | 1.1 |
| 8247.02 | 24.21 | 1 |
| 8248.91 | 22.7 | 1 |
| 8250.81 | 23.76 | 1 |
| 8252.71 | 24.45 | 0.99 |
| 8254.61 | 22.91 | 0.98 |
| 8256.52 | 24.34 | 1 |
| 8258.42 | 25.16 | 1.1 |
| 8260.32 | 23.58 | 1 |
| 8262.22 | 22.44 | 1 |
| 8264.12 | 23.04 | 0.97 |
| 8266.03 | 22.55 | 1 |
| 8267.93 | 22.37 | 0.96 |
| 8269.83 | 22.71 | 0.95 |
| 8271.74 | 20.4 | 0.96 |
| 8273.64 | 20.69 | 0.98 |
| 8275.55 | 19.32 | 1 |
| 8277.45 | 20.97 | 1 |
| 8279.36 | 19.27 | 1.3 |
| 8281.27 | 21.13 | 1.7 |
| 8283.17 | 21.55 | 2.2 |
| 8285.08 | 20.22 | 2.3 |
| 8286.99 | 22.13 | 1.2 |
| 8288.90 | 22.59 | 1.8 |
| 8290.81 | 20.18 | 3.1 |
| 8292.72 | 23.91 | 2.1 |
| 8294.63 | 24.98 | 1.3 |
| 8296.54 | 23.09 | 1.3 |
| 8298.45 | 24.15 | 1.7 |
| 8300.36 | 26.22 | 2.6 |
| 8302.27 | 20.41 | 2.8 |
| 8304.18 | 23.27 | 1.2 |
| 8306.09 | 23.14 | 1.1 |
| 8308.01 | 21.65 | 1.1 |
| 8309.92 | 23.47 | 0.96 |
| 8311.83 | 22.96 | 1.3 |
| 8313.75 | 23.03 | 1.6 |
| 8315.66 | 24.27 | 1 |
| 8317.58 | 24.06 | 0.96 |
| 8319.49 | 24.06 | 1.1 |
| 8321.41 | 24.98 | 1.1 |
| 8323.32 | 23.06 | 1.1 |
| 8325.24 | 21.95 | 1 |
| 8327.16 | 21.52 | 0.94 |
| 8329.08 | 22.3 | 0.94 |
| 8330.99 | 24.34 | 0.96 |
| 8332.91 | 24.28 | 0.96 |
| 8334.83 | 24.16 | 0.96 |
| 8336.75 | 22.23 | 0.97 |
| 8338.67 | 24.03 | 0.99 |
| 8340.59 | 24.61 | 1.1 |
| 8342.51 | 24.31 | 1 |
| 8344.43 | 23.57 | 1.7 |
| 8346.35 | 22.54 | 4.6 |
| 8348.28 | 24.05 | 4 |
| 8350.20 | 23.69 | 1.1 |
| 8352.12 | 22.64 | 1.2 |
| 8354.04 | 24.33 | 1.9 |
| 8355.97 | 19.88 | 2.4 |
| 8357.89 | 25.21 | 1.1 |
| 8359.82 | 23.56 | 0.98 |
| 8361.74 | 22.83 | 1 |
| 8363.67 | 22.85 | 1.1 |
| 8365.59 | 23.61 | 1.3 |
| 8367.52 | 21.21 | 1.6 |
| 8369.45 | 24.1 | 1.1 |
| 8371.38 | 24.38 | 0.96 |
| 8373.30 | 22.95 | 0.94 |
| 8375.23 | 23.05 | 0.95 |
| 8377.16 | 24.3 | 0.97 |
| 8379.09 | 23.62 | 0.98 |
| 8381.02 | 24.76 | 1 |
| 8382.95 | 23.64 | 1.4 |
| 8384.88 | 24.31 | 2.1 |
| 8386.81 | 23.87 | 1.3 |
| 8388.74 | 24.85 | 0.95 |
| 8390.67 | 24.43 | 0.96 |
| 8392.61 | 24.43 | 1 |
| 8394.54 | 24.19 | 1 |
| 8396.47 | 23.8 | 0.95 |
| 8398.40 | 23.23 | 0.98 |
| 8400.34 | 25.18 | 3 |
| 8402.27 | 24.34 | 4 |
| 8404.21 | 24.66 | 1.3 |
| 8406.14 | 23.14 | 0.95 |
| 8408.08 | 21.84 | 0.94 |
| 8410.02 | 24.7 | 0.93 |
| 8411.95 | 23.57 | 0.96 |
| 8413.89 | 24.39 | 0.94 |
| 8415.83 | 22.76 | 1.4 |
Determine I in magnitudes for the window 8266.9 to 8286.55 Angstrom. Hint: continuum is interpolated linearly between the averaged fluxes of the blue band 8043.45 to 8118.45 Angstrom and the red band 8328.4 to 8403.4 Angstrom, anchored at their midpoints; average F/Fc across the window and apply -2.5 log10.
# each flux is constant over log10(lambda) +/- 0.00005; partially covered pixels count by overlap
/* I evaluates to 0.14 mag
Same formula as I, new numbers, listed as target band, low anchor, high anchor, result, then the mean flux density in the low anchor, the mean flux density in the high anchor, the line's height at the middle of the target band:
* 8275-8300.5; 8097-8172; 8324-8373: 0.07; 24.2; 23.3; 23.5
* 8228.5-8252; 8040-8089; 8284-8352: -0.03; 24.2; 23.2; 23.5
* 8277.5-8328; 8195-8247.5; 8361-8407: 0.07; 24.4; 23.8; 24.1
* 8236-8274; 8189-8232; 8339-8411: 0.05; 24.6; 23.7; 24.3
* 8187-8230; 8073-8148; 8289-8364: -0.04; 24.1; 23.3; 23.7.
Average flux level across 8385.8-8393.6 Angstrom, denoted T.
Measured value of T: 24.4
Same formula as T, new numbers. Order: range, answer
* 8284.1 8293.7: 21.8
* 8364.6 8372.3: 23.3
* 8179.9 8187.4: 24.3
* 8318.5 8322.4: 24.5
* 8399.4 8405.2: 24.7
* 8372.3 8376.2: 23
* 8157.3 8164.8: 24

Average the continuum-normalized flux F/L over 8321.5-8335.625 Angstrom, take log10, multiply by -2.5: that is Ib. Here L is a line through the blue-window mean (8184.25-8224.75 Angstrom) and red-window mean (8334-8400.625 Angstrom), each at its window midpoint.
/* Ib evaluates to 0.03 mag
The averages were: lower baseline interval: 24.8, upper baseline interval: 23.7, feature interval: 23.2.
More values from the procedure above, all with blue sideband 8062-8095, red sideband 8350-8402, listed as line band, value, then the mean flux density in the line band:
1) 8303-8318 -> 0.03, 23.2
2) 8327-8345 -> 0.00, 23.6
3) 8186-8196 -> -0.05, 24.9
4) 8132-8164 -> -0.02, 24.4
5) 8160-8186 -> -0.02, 24.5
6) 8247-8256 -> 0.01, 23.6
